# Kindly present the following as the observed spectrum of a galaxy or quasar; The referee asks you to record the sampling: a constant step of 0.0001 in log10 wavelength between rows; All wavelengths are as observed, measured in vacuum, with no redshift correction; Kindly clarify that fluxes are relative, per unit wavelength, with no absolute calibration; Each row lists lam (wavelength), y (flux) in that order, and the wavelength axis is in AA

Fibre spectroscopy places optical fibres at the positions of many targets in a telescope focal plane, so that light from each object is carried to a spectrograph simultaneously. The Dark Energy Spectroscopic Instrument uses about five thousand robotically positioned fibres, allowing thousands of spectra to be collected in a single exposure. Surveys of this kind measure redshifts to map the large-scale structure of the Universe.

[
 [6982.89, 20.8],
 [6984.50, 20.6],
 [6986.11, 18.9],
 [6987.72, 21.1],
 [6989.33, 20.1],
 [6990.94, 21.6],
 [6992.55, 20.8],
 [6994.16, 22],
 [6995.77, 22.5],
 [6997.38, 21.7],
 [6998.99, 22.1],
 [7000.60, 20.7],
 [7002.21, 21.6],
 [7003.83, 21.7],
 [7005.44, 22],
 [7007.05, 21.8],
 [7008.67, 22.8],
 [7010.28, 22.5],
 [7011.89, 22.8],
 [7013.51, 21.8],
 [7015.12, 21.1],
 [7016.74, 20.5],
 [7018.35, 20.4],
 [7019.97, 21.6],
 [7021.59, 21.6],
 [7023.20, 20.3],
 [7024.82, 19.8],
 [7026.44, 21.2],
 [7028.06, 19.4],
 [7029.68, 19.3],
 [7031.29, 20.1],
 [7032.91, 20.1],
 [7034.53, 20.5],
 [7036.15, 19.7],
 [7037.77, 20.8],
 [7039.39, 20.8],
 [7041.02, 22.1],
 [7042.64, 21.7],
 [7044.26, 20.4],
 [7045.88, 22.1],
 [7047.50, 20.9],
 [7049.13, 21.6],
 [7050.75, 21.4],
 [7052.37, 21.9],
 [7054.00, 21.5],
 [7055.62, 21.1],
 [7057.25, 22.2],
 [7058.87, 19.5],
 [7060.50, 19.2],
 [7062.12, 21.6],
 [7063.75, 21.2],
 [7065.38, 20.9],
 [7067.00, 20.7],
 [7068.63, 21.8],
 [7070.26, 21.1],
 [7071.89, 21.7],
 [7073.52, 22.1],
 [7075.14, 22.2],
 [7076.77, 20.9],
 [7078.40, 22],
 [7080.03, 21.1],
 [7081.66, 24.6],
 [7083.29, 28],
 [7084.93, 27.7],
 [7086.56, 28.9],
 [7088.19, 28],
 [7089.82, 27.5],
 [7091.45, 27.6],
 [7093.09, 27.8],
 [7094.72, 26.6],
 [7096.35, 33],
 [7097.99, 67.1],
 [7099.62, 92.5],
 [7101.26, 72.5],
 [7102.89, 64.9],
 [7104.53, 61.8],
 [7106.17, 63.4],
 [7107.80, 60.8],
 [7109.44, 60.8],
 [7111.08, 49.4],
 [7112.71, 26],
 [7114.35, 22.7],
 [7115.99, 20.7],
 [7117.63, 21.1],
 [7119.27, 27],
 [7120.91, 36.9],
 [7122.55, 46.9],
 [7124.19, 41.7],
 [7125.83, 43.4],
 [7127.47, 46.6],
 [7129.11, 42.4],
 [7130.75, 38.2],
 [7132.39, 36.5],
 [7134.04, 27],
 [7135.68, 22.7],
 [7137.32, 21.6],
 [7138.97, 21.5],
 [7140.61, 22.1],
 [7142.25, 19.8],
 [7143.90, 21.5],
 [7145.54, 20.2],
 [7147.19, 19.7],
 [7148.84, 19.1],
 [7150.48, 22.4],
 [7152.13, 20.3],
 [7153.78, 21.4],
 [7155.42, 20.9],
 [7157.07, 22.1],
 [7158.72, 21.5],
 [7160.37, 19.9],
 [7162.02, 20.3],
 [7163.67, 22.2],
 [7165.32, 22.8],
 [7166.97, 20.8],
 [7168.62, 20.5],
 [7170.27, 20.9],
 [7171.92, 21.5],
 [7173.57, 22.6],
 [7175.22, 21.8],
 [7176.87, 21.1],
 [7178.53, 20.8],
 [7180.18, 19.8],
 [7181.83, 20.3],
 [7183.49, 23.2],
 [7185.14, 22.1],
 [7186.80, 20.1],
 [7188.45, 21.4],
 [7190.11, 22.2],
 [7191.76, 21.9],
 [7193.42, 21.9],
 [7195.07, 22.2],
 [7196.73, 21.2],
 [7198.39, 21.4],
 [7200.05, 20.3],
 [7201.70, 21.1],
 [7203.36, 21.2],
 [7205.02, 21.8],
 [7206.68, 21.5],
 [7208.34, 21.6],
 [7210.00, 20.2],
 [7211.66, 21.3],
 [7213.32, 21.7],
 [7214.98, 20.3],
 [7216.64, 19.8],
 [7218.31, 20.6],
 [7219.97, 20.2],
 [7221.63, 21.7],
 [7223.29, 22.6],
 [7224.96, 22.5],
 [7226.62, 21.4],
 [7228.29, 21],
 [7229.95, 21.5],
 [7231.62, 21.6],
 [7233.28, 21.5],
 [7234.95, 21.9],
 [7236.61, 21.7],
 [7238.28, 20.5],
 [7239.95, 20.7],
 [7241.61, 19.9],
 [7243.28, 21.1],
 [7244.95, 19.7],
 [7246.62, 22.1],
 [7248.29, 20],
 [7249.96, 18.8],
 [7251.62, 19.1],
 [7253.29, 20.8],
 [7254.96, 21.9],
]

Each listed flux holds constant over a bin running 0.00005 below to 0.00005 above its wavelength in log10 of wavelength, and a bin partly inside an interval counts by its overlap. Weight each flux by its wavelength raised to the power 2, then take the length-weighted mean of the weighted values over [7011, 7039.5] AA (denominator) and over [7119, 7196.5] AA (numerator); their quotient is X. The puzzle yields 1.25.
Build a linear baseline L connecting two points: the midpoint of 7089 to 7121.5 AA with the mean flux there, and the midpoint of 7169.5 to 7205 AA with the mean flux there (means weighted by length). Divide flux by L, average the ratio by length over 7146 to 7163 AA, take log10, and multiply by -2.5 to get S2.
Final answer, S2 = 0.42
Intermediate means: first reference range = 44.5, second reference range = 21.4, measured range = 20.8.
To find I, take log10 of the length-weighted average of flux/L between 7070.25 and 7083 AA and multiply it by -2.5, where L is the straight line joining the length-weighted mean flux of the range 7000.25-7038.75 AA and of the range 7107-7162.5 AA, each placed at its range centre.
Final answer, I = 0.14 mag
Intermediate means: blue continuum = 21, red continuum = 29.6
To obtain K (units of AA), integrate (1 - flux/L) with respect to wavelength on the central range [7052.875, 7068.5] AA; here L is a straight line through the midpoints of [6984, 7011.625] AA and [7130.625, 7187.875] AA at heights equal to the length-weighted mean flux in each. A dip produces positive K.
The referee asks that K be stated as 0.6 AA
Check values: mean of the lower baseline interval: 21.5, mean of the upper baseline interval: 22.1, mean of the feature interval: 20.9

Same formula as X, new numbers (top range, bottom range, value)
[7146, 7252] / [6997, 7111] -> 0.79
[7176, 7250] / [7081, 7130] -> 0.52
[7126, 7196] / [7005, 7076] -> 1.15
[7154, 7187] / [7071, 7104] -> 0.61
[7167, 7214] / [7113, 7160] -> 0.79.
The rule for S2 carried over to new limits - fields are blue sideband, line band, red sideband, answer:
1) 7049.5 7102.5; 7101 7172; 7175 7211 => -0.23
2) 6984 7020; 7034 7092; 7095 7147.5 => 0.35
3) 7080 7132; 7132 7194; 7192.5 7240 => 0.37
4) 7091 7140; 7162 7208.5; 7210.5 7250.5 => 0.33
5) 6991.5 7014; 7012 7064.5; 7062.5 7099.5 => 0.17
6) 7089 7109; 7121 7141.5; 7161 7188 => 0.16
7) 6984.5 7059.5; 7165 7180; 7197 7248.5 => -0.01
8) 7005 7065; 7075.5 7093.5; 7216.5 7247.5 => -0.21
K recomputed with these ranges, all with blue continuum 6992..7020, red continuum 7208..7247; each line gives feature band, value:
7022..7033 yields 0.8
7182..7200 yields -0.4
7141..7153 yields 0.5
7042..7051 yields 0.1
